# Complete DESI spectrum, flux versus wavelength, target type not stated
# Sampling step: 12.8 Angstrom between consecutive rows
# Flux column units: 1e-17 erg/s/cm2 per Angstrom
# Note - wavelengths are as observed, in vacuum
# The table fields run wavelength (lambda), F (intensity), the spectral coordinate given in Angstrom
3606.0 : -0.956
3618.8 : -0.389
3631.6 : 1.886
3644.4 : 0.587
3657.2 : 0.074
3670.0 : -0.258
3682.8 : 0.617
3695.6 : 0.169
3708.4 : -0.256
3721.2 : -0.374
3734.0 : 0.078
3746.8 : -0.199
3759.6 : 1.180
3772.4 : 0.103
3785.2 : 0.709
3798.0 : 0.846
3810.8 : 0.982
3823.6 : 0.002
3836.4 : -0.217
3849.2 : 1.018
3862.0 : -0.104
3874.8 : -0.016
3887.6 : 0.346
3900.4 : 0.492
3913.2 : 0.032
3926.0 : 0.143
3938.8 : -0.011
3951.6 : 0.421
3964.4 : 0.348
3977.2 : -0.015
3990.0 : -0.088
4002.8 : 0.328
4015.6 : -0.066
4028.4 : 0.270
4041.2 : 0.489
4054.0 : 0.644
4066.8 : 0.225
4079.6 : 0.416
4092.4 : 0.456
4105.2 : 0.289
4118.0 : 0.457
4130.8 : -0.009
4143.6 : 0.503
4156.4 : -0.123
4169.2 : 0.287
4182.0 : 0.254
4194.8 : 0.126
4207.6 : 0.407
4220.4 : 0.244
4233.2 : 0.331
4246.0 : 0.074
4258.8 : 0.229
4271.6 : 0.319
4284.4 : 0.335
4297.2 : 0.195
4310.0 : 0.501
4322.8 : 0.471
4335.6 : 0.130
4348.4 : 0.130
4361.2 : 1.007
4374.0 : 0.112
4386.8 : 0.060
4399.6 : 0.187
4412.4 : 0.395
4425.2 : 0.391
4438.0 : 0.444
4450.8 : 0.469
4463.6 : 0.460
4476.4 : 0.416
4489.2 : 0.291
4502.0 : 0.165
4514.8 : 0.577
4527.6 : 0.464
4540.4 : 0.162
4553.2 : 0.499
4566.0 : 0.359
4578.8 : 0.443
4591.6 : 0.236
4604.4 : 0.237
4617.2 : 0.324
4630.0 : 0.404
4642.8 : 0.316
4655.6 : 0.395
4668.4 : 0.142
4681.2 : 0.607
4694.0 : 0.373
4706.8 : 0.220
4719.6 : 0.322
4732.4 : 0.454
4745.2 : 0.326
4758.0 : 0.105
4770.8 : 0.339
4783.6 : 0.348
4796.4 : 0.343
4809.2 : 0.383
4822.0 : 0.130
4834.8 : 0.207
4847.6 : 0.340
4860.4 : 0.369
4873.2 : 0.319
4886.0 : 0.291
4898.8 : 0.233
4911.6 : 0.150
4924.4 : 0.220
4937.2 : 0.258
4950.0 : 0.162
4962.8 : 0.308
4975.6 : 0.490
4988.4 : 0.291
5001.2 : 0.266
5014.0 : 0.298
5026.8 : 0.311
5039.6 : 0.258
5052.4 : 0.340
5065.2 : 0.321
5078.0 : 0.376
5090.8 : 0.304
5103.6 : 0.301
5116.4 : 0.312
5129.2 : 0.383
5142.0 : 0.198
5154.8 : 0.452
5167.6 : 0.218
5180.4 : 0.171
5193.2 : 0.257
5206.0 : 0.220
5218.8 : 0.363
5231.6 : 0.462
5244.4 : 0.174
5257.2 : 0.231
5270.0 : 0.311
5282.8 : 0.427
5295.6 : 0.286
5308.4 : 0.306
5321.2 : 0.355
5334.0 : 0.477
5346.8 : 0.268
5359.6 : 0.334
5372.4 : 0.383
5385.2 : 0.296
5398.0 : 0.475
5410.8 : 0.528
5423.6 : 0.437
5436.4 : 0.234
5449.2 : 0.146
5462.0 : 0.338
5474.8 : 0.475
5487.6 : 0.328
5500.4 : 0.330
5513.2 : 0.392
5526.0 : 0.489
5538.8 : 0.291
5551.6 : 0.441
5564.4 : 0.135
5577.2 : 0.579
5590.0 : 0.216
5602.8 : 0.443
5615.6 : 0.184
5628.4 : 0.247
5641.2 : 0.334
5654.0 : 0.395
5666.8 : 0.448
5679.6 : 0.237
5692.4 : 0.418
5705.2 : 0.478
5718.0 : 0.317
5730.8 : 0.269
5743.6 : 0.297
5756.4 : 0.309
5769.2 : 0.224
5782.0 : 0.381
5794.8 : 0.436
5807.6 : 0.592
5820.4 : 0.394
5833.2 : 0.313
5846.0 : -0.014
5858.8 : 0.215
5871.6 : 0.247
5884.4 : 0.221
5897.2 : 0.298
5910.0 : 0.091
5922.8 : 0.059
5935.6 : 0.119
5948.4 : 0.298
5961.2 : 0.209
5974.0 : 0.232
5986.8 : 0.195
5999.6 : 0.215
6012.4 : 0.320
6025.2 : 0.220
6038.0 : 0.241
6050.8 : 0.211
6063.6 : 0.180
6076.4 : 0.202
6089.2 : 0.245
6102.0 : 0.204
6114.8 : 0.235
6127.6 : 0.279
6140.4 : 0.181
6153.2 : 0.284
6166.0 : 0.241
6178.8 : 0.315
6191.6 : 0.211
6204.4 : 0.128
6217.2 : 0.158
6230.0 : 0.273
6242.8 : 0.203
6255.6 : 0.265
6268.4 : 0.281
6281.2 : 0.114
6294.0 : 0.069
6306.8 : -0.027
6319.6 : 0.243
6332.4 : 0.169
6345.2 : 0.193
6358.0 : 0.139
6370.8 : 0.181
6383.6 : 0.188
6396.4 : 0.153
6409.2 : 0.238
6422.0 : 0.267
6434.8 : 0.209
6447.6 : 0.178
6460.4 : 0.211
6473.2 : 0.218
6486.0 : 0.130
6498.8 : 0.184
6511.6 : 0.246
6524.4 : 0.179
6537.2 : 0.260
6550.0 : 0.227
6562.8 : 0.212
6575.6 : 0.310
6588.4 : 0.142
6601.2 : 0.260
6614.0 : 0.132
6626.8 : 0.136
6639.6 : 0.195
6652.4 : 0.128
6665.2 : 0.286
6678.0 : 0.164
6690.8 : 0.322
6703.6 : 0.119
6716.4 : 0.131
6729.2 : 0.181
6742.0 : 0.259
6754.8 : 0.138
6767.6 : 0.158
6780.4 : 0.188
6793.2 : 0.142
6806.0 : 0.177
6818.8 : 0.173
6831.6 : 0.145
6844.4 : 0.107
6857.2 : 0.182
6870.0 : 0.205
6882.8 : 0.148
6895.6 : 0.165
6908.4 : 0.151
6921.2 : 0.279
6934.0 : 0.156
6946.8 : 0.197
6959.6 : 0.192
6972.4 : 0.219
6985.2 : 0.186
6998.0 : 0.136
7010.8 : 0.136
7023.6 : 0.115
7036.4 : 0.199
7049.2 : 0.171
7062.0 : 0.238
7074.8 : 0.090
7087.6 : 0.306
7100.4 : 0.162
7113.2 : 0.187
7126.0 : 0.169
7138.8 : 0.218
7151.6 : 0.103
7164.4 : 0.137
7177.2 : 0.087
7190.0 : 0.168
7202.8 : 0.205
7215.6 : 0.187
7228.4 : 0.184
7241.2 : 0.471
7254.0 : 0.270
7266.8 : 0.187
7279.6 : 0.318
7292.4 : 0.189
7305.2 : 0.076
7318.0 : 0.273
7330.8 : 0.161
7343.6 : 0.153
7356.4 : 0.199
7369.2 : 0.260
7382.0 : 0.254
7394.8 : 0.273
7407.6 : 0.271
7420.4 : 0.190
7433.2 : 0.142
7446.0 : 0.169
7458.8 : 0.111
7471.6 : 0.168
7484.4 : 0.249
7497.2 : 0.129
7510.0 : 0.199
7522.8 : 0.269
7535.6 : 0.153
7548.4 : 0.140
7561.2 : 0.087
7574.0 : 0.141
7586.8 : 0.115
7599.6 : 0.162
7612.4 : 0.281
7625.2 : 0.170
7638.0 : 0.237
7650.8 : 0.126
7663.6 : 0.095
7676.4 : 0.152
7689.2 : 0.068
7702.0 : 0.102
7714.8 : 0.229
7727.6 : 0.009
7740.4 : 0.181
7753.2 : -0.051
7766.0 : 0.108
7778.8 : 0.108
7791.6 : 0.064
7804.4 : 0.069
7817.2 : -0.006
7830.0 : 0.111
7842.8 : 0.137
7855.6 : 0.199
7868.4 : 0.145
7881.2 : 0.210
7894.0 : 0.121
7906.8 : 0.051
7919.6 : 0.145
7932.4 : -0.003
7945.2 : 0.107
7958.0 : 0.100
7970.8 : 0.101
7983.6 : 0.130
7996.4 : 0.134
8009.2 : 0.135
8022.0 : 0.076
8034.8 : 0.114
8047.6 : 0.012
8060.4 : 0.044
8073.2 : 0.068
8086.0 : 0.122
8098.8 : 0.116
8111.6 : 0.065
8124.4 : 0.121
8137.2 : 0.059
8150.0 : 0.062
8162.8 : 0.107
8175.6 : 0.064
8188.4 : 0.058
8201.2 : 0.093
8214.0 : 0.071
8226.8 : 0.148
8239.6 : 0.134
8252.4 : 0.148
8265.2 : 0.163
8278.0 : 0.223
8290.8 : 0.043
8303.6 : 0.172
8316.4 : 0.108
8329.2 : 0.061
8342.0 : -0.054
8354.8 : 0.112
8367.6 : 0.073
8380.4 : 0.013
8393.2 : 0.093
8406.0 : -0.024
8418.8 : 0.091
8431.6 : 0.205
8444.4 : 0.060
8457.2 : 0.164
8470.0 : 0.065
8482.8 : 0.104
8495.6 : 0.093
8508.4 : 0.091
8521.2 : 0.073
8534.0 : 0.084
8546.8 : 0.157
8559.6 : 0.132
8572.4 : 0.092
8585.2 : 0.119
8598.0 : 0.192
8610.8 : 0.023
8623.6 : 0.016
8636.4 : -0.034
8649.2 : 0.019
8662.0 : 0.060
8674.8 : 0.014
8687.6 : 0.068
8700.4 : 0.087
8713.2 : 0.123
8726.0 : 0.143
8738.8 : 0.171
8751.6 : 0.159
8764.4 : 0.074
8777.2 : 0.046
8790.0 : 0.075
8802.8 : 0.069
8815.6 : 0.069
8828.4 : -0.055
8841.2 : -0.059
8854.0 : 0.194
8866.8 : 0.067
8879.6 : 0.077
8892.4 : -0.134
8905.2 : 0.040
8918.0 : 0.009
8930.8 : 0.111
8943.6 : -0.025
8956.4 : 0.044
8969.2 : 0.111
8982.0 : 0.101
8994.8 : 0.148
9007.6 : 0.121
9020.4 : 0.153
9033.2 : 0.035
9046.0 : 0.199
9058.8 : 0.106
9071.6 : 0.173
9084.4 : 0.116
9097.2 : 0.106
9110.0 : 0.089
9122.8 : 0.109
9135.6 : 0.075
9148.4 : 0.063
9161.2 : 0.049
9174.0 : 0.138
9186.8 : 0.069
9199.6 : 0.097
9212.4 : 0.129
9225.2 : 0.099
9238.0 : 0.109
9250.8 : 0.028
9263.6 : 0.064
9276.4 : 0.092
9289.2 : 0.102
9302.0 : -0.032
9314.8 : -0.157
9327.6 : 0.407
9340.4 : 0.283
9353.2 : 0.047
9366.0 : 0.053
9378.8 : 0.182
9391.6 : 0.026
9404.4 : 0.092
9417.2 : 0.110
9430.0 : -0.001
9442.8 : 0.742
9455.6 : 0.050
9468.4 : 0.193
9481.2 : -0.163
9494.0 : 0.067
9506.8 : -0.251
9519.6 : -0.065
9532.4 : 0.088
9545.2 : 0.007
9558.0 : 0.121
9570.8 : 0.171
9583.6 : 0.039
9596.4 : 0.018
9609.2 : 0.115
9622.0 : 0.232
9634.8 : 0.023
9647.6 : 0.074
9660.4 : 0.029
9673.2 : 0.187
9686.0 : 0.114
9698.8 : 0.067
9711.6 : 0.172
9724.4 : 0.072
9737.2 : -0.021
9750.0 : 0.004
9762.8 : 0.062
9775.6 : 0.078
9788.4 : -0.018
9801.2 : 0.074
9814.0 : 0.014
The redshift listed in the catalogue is 0.104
